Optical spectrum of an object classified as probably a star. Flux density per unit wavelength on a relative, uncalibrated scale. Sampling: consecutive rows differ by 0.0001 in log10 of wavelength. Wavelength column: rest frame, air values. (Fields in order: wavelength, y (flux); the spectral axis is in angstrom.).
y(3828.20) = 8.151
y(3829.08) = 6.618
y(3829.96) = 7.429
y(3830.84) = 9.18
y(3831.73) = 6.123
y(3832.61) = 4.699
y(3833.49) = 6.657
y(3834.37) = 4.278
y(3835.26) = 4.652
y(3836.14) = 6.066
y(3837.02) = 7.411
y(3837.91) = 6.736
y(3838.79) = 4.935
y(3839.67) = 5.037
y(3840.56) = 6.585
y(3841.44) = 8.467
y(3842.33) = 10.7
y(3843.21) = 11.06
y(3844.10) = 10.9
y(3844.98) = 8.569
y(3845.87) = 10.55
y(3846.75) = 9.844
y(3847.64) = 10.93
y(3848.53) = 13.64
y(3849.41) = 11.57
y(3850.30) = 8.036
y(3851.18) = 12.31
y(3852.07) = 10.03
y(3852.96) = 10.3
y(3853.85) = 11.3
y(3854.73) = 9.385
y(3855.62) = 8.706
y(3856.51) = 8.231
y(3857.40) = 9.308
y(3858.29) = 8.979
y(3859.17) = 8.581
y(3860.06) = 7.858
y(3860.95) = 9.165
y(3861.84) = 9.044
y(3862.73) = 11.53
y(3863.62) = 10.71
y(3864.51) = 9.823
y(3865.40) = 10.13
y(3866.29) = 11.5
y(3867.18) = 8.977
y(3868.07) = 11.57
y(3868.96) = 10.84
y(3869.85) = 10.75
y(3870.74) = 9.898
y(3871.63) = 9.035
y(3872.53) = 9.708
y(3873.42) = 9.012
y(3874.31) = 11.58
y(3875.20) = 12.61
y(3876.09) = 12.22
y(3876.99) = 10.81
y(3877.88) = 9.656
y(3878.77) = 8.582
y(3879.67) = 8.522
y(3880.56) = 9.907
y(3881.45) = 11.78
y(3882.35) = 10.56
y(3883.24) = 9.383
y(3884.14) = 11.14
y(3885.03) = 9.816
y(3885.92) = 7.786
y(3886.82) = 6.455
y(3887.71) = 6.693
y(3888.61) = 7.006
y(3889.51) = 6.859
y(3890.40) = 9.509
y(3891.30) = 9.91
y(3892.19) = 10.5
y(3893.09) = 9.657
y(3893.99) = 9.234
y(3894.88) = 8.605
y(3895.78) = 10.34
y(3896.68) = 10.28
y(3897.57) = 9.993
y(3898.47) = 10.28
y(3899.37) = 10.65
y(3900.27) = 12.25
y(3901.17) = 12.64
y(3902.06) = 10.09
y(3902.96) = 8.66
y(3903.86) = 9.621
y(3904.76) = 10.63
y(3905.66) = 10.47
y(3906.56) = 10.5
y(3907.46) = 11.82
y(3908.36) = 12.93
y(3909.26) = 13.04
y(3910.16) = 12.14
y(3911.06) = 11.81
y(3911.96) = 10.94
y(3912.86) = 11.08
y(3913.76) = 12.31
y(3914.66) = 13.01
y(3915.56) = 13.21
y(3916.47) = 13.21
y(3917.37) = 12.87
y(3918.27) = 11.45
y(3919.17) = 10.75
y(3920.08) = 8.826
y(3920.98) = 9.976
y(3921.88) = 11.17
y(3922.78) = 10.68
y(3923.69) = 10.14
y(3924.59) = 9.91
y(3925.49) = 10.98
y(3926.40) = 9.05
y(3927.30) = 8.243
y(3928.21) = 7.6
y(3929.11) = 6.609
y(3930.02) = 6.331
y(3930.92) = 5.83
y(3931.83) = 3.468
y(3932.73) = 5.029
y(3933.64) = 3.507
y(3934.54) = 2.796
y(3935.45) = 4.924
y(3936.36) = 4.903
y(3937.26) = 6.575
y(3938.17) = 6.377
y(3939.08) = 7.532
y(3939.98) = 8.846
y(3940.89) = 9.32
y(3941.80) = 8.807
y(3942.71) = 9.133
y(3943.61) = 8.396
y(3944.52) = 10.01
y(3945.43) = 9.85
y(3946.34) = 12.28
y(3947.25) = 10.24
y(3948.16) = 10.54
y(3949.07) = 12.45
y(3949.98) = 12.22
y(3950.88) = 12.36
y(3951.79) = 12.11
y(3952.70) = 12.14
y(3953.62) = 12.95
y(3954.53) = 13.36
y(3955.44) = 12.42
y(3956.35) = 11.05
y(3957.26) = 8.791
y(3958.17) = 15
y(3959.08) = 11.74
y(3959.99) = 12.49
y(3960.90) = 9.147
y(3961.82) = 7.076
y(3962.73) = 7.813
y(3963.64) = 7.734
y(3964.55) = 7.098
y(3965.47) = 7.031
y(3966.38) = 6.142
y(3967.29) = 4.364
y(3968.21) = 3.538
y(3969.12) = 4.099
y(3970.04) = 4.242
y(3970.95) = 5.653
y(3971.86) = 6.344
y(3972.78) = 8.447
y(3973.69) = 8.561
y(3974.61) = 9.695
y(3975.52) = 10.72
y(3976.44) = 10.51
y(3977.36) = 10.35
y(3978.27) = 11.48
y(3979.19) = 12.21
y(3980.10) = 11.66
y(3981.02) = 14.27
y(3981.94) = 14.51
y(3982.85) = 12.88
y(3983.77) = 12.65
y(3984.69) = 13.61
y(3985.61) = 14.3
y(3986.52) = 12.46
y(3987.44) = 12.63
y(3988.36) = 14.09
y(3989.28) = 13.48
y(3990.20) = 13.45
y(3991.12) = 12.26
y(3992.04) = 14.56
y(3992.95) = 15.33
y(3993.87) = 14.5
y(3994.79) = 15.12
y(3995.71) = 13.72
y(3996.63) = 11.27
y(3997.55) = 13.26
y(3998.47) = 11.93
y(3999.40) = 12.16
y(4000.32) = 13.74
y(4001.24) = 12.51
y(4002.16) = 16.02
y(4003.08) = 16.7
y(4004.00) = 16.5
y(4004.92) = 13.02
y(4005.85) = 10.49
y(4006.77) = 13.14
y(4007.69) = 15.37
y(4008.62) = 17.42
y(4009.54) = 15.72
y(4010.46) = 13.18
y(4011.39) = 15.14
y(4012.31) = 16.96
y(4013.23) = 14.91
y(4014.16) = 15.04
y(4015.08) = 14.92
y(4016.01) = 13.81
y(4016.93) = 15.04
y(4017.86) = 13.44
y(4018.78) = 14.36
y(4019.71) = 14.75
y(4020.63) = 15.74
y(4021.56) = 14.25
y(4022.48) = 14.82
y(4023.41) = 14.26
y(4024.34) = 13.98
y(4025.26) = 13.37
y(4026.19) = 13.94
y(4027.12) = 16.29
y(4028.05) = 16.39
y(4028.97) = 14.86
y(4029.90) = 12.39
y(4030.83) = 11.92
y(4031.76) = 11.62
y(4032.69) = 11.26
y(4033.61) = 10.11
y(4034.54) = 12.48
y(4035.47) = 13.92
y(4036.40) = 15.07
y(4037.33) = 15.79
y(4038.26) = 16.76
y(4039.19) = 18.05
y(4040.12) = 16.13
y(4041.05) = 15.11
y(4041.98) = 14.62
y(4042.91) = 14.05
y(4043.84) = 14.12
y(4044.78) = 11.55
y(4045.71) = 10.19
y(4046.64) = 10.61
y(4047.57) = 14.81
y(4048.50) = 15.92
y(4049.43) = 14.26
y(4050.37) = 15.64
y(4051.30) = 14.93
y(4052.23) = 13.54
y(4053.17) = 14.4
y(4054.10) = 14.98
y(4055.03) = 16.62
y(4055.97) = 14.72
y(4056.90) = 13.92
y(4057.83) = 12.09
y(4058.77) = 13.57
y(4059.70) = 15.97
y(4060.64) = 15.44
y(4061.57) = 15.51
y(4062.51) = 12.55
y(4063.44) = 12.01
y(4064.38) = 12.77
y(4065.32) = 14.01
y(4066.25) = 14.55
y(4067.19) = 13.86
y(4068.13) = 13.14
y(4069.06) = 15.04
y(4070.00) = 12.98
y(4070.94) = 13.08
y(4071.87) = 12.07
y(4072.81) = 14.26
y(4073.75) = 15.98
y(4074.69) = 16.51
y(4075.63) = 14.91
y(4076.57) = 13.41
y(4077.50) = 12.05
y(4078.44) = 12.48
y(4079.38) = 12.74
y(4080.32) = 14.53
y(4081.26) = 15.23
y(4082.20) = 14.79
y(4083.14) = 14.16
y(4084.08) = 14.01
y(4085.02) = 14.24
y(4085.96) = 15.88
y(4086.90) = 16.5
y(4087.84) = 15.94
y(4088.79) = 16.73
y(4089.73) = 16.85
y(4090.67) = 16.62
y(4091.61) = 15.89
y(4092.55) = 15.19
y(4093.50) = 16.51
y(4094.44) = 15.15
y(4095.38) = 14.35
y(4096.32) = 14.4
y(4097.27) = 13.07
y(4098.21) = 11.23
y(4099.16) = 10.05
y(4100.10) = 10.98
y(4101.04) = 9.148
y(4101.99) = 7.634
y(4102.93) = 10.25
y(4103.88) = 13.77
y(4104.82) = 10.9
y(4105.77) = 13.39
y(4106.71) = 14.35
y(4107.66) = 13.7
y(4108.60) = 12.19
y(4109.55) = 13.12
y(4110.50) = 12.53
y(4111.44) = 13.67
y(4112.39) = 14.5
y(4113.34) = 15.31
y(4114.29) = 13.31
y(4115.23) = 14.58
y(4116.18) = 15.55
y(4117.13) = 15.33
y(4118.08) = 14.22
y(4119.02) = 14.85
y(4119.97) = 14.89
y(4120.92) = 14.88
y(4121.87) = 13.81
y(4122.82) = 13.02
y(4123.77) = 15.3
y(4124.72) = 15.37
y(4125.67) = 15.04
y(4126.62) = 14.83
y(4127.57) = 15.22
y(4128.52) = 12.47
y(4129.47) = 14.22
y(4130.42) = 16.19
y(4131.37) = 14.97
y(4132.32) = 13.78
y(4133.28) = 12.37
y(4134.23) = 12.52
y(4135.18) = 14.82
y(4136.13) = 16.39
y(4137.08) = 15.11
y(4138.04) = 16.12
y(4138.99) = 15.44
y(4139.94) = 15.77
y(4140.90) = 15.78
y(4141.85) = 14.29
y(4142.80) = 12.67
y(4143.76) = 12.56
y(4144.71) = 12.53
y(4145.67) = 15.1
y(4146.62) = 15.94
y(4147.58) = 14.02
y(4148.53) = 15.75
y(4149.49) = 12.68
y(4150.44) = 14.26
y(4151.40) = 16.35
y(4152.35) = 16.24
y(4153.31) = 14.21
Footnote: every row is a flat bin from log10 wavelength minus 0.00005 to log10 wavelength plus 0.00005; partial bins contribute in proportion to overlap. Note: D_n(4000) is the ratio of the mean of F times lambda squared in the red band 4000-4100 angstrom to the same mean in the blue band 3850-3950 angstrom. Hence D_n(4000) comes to 1.60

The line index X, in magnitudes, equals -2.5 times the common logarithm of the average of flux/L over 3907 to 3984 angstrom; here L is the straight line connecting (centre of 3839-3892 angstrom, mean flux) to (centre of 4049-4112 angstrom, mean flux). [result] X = 0.17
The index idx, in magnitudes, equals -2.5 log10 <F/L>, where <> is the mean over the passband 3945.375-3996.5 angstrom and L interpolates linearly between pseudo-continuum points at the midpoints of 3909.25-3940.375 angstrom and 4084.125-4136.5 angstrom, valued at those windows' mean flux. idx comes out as -0.070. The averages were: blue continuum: 8.94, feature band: 10.9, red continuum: 14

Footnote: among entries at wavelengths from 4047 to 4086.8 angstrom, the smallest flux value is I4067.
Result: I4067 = 12.01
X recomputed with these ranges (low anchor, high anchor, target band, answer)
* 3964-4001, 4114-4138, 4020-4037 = -0.137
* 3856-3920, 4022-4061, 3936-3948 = 0.316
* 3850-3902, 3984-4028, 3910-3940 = 0.274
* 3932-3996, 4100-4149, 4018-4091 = -0.166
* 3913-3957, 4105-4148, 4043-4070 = -0.112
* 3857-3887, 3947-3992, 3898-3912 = -0.103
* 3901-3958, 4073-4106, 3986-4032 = -0.191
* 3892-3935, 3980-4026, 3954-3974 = 0.416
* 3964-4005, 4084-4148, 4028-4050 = -0.105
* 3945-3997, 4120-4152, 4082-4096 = -0.151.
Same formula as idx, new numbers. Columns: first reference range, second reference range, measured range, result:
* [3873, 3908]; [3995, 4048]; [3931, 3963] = 0.26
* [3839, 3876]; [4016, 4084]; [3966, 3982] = 0.41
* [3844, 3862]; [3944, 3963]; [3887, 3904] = 0.10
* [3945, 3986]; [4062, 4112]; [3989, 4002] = -0.21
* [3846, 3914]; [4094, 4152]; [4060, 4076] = -0.08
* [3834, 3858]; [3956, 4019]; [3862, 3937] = 0.03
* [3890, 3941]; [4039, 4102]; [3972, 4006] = -0.10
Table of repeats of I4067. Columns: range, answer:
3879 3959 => 2.796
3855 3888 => 6.455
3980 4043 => 10.11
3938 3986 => 3.538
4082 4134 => 7.634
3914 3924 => 8.826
